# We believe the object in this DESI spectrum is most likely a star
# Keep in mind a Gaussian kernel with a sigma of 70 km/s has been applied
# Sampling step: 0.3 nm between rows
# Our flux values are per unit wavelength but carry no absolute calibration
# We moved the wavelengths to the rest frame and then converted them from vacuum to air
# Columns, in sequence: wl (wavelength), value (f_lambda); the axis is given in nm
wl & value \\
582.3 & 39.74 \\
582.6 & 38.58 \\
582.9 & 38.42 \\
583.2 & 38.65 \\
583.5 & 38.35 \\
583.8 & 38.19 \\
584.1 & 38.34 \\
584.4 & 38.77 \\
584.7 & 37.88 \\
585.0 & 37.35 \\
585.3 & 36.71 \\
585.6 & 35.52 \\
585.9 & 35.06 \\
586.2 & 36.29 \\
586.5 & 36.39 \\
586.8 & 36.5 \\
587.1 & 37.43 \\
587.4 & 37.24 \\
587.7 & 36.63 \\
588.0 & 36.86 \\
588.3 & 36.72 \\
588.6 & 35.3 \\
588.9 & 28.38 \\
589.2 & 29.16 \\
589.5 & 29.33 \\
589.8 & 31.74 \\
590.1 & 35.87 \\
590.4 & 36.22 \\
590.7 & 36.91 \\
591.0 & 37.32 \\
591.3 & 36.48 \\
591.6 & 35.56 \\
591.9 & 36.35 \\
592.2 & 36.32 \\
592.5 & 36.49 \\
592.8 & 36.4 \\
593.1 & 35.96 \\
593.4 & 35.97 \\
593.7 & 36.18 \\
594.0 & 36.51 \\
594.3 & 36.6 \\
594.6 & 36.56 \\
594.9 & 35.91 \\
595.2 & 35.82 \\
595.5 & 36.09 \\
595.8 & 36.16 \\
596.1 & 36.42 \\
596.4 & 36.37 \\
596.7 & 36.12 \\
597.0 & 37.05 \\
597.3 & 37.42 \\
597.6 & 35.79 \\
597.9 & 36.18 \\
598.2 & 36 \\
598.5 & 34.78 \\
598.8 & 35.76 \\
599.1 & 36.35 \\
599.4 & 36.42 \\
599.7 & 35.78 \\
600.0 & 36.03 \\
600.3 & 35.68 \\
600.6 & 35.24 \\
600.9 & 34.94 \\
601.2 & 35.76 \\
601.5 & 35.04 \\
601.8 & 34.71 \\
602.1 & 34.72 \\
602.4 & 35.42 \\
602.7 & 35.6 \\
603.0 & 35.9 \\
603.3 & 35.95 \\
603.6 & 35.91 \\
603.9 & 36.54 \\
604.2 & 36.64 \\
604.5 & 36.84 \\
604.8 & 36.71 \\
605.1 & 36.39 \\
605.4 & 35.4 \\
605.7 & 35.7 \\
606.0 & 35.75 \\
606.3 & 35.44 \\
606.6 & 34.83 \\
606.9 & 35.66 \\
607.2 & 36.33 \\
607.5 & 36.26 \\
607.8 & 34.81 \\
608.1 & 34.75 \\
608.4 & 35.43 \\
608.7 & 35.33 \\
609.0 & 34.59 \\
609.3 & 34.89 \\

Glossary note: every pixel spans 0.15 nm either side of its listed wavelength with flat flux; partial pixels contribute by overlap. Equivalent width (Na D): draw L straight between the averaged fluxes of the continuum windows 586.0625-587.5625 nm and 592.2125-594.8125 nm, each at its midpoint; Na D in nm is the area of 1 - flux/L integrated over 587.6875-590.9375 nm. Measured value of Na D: 0.24 nm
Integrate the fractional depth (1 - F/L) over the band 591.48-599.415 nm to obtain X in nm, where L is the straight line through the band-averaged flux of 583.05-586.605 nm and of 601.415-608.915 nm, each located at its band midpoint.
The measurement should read 0.05 nm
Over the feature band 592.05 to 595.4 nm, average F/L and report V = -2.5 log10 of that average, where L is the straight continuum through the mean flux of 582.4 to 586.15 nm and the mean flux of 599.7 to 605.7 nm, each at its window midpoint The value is 0.01 mag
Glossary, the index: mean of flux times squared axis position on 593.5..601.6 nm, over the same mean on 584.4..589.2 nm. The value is 1.0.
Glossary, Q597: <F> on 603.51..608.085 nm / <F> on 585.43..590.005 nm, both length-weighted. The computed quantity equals 1.04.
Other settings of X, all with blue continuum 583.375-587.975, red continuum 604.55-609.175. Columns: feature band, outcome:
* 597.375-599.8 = 0.02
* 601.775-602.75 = 0.02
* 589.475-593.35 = 0.11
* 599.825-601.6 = 0.03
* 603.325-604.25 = -0.01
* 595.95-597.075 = 0.00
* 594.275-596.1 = 0.01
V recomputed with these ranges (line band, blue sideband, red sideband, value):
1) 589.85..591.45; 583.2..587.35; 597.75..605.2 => 0.014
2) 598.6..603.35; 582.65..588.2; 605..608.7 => 0.014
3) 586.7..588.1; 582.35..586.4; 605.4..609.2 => 0.010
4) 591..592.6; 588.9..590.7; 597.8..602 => -0.101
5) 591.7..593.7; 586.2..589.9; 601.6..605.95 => -0.042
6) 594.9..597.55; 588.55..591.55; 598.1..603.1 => -0.049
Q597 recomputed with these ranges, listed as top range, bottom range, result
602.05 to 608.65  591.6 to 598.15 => 0.99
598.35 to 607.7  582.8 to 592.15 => 0.99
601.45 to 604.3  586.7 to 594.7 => 1.01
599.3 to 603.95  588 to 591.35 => 1.05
